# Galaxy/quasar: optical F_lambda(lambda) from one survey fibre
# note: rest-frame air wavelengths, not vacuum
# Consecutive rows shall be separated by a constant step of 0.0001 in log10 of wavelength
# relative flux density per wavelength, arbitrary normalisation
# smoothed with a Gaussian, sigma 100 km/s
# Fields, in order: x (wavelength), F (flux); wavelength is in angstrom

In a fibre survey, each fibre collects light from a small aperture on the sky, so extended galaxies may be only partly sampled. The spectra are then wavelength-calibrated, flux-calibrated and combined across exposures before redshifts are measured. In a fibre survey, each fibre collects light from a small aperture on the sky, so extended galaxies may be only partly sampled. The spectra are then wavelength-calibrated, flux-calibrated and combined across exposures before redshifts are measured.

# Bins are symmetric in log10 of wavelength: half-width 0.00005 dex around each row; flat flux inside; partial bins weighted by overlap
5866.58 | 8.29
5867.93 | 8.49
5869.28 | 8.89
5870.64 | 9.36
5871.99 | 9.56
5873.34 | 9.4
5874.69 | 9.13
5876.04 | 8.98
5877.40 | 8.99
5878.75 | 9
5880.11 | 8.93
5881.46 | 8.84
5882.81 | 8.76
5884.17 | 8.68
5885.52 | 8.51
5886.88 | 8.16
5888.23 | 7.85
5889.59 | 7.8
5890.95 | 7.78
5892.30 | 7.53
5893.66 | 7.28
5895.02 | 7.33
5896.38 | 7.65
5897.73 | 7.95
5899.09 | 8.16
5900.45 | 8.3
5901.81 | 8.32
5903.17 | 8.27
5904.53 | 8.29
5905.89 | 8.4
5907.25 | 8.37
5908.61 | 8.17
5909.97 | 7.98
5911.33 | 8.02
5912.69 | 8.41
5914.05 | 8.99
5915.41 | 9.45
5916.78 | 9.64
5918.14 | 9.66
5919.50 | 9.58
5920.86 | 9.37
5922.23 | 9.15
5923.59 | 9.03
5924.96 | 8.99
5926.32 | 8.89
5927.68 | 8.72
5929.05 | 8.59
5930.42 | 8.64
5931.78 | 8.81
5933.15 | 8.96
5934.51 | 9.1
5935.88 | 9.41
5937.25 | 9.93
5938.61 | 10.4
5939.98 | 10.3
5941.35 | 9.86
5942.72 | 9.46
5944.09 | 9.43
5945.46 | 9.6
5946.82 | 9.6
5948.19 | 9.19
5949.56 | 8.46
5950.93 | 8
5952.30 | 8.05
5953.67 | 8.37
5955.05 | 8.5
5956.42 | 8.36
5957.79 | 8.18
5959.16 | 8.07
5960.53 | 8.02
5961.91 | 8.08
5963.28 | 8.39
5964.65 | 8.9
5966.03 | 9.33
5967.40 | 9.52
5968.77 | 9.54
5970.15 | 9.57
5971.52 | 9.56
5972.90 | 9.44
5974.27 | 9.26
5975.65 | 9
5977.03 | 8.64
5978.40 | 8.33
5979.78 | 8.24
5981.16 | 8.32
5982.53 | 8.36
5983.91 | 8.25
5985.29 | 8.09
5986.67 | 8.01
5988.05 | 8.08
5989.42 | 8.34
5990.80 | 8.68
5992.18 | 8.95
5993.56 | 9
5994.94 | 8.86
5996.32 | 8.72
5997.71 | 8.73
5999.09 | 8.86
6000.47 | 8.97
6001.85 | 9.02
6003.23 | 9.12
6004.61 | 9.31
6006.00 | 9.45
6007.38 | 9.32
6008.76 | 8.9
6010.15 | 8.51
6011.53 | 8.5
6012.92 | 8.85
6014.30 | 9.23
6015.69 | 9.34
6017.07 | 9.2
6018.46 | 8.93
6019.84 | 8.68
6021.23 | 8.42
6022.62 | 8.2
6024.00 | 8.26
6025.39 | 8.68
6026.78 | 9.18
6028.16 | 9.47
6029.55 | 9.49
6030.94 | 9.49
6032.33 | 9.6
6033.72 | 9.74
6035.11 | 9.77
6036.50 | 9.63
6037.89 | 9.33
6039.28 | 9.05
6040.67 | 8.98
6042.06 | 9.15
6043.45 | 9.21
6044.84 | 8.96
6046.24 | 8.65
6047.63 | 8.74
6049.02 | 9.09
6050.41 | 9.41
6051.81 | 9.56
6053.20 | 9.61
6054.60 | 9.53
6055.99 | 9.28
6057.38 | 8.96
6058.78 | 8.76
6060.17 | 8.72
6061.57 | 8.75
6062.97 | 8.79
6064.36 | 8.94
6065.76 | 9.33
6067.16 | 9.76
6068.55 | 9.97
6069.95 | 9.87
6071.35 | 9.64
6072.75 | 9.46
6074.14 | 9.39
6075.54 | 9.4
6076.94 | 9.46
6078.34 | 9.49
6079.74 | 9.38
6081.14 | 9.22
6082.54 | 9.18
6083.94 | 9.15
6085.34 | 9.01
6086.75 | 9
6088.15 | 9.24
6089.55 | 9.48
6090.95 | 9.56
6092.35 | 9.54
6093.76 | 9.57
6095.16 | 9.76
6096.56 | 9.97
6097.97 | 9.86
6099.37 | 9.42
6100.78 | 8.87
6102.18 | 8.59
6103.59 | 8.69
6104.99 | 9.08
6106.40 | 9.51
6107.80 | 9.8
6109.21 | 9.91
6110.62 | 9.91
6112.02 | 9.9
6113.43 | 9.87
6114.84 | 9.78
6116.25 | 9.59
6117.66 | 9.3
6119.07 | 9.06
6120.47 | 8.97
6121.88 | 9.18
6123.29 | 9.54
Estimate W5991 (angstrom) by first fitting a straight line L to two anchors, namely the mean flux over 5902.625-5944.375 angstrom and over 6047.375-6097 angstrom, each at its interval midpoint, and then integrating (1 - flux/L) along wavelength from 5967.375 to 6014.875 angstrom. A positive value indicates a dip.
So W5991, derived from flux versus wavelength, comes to 1.8 angstrom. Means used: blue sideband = 9.04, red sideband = 9.34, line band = 8.83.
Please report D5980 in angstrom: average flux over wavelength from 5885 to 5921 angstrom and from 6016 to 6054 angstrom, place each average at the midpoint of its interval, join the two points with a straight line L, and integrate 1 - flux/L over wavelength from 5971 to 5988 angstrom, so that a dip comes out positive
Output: 0.4 angstrom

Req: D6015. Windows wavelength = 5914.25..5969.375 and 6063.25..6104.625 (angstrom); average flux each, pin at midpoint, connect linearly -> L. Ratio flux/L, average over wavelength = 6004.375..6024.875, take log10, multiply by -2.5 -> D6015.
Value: 0.04 mag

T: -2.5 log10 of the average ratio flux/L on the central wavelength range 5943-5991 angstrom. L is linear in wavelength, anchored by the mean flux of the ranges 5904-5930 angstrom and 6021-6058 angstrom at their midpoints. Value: 0.035 mag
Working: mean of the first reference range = 8.83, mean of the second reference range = 9.18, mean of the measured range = 8.69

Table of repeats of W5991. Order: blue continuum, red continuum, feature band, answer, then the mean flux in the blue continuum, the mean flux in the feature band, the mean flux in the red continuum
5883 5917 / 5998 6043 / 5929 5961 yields -1.72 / 8.2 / 8.98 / 9.08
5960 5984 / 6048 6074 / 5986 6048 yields 0.70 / 8.84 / 8.97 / 9.3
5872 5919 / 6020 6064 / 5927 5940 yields -0.91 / 8.46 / 9.23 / 9.11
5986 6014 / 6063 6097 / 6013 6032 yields 0.03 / 8.82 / 8.98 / 9.43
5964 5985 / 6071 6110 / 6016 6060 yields 0.24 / 8.93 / 9.13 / 9.38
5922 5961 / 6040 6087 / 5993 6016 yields 0.33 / 8.97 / 8.97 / 9.23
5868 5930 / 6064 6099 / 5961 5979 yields -0.19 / 8.6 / 9.03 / 9.47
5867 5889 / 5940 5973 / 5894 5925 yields 1.06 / 8.83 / 8.56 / 8.91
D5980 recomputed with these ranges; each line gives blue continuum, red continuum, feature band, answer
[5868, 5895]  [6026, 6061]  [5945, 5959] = 0.4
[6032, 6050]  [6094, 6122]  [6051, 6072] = 0.0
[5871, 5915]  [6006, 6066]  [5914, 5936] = -1.5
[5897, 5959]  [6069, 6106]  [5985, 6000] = 0.8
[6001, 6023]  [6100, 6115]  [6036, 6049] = 0.0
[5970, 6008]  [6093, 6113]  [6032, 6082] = -0.4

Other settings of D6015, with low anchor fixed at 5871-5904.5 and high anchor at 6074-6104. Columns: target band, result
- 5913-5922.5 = -0.103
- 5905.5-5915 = 0.016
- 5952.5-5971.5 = 0.005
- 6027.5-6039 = -0.055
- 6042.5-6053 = 0.003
